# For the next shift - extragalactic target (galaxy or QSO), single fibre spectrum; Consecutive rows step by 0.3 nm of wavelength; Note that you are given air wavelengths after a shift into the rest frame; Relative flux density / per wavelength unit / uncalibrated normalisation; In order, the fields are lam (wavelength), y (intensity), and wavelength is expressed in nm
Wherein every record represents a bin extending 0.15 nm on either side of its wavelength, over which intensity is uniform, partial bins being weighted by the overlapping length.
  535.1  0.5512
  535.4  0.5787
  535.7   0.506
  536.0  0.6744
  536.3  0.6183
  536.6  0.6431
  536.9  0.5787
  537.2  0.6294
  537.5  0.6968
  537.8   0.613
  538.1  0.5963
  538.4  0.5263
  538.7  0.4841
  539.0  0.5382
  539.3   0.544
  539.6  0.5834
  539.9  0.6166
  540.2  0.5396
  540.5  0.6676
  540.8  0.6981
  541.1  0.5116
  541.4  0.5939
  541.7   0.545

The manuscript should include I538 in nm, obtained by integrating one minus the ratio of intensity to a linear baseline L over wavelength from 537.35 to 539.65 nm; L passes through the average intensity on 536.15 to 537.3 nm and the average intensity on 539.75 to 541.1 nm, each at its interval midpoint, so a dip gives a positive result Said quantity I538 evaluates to 0.17 nm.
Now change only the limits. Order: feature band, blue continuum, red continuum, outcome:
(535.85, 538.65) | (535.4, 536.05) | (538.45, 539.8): -0.28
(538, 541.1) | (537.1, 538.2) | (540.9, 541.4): 0.07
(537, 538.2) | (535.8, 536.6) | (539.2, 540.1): -0.04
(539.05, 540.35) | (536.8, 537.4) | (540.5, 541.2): 0.11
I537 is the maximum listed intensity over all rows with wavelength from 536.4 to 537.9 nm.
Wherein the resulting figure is 0.6968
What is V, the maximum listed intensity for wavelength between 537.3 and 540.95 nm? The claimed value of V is 0.6981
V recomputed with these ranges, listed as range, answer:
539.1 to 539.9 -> 0.6166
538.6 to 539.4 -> 0.544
